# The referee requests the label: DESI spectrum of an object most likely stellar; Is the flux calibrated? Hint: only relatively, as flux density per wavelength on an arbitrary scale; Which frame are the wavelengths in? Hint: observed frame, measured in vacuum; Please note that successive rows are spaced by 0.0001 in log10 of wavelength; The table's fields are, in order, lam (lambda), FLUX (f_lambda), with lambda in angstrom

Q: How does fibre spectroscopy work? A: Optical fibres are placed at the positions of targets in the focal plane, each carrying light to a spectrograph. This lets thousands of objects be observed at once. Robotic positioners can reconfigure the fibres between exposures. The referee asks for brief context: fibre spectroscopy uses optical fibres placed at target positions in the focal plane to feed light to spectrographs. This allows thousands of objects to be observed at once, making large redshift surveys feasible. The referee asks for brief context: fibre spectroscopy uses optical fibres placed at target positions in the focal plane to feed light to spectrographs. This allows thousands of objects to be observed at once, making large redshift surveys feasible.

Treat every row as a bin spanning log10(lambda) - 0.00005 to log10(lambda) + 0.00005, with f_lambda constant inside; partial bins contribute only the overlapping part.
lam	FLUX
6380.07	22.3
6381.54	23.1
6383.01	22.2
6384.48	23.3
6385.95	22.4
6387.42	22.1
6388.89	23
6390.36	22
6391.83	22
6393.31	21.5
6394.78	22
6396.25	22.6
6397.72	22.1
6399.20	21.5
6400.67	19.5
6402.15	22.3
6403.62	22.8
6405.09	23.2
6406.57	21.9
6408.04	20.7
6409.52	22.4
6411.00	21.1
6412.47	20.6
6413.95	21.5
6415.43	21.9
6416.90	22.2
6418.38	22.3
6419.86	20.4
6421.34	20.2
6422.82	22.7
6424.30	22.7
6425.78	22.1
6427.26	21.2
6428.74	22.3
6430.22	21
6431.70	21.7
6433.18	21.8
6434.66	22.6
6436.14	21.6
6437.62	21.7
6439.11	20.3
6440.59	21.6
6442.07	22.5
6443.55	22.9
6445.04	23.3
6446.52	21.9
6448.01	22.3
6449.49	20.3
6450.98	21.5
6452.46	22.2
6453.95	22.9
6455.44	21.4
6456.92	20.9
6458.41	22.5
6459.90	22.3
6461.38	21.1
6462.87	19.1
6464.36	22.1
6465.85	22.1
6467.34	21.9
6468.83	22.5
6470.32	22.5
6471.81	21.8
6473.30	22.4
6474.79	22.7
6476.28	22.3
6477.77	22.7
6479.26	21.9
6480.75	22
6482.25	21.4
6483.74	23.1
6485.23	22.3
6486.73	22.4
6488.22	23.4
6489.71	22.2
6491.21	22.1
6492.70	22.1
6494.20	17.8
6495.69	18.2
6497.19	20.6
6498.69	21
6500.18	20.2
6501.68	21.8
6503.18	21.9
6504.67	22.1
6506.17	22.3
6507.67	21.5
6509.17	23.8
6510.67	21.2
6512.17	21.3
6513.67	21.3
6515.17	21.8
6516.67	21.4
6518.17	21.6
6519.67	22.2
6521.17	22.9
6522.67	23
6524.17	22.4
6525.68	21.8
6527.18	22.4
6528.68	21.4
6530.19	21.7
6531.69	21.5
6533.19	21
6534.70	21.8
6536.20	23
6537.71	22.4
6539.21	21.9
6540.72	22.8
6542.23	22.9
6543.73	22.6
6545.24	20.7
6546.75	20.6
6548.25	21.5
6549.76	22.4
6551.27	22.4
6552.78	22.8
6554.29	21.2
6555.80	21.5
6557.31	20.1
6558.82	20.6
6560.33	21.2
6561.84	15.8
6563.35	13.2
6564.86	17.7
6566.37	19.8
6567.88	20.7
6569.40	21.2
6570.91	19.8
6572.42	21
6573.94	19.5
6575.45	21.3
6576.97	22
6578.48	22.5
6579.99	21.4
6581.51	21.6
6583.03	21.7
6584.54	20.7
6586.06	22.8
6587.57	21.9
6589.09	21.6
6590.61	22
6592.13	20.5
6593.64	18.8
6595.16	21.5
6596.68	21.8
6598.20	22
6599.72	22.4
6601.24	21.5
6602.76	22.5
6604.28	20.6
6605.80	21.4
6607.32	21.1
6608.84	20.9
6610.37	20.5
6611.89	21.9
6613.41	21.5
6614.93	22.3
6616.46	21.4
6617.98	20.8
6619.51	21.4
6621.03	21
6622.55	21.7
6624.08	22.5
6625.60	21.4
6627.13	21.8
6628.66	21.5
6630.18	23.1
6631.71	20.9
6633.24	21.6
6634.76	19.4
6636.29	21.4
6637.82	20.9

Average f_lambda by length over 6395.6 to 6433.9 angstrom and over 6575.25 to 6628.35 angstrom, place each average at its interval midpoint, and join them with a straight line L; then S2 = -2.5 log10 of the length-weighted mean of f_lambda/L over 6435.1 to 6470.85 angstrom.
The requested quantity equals -0.01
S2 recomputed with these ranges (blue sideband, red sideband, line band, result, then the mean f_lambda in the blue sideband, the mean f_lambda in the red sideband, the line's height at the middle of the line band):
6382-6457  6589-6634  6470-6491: -0.03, 21.9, 21.5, 21.7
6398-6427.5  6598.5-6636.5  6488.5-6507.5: 0.02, 21.7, 21.5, 21.6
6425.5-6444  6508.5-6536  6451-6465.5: 0.01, 21.8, 21.9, 21.8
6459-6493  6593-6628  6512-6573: 0.03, 22.1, 21.4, 21.8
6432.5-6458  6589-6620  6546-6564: 0.06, 21.9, 21.3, 21.5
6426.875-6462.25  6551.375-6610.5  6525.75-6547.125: -0.04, 21.8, 20.8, 21.1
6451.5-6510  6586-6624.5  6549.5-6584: 0.06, 21.8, 21.4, 21.5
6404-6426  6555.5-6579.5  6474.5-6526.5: -0.06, 21.7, 19.9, 20.7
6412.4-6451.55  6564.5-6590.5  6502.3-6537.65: -0.03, 21.8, 21.1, 21.4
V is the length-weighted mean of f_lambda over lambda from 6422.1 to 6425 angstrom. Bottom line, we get 22.7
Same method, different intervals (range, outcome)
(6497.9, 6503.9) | 21.2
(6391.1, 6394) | 21.7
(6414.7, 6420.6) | 21.7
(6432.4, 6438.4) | 21.9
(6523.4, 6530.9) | 21.9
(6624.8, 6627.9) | 21.6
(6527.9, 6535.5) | 21.5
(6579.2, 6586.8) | 21.6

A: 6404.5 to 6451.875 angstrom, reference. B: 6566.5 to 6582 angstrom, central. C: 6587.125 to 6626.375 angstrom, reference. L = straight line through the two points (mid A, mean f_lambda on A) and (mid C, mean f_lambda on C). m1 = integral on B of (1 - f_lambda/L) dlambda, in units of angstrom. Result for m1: 0.3 angstrom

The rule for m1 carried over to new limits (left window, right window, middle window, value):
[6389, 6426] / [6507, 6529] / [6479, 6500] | 0.5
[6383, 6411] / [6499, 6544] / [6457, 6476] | 0.1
